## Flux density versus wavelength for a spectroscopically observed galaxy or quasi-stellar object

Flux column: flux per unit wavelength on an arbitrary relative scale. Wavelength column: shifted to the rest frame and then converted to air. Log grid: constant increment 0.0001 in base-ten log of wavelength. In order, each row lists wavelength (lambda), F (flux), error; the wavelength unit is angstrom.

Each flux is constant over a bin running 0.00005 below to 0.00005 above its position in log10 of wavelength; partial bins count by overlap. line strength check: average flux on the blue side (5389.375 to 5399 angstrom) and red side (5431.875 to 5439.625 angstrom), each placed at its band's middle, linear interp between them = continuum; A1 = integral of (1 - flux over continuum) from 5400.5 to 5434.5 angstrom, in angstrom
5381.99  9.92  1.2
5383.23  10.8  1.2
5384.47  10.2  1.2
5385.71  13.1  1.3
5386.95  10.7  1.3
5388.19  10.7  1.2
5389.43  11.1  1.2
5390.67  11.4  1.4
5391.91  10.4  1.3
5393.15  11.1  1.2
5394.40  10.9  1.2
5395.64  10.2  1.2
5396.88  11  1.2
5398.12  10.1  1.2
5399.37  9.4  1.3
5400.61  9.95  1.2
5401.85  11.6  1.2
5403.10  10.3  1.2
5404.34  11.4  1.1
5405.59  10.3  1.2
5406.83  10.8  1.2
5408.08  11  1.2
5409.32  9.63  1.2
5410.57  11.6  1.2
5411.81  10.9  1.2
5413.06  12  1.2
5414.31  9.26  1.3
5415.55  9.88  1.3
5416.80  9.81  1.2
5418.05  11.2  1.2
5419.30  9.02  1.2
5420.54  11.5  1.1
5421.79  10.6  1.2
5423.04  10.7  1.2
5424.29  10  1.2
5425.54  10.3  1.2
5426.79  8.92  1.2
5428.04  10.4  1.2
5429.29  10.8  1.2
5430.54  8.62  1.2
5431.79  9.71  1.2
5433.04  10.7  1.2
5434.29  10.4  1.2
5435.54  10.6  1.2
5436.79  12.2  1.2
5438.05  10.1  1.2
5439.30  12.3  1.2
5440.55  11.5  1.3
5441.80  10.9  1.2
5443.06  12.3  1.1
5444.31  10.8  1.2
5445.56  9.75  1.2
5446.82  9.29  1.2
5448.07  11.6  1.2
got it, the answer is 1.29 angstrom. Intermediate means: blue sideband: 10.7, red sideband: 10.9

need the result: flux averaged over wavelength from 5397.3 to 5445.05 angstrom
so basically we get 10.6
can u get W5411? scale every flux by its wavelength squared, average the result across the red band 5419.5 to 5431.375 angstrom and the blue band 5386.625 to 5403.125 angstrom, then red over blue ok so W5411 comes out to 0.97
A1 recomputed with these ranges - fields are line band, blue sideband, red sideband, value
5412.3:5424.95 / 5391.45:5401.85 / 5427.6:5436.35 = -0.1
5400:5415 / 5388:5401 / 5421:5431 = -0.5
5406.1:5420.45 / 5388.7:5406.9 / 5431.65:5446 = 0.4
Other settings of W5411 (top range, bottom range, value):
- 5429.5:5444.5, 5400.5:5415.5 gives 1.02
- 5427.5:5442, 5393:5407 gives 1.02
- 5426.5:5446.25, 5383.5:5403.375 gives 1.01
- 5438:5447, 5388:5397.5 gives 1.03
